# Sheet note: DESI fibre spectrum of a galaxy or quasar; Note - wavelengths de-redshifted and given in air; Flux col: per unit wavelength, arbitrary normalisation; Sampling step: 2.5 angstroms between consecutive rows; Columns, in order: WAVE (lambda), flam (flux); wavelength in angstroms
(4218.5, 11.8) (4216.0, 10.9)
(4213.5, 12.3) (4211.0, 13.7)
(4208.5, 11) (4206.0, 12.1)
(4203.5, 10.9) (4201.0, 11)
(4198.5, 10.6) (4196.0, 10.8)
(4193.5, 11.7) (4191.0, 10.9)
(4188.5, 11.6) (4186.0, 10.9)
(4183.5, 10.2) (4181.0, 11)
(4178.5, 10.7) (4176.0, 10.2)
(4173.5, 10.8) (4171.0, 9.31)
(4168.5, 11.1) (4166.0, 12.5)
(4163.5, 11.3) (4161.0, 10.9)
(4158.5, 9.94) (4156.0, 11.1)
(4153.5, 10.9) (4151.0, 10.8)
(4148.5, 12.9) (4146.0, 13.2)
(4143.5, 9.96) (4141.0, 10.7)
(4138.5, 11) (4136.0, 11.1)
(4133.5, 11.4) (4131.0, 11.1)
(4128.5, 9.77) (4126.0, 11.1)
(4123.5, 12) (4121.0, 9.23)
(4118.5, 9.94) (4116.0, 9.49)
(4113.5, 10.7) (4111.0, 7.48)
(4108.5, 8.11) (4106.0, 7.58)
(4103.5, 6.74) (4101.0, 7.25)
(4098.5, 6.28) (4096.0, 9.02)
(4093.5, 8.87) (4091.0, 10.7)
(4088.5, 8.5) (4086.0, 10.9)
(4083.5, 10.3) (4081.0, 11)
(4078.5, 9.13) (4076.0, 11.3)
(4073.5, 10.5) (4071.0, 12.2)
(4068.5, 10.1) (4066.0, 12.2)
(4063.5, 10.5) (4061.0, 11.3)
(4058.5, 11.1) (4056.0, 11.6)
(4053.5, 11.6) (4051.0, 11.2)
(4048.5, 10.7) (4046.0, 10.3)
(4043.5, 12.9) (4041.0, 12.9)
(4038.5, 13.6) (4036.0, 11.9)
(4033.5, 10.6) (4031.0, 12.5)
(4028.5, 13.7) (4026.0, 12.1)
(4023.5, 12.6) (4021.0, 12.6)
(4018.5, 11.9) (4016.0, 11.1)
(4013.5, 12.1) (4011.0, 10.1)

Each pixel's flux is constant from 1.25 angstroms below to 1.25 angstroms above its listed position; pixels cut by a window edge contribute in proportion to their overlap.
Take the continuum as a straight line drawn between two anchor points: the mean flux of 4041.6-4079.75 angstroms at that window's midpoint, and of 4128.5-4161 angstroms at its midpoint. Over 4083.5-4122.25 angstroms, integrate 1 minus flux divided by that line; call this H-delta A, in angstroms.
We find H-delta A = 8.20 angstroms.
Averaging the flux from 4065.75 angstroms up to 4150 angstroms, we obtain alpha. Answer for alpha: 10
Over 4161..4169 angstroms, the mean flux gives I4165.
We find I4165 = 11.6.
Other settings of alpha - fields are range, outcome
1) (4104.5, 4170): 10.6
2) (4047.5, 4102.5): 10.3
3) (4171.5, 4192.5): 10.7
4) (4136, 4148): 11.3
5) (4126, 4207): 11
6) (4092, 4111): 7.72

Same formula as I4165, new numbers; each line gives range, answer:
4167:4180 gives 10.5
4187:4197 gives 11.3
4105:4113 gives 8.01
